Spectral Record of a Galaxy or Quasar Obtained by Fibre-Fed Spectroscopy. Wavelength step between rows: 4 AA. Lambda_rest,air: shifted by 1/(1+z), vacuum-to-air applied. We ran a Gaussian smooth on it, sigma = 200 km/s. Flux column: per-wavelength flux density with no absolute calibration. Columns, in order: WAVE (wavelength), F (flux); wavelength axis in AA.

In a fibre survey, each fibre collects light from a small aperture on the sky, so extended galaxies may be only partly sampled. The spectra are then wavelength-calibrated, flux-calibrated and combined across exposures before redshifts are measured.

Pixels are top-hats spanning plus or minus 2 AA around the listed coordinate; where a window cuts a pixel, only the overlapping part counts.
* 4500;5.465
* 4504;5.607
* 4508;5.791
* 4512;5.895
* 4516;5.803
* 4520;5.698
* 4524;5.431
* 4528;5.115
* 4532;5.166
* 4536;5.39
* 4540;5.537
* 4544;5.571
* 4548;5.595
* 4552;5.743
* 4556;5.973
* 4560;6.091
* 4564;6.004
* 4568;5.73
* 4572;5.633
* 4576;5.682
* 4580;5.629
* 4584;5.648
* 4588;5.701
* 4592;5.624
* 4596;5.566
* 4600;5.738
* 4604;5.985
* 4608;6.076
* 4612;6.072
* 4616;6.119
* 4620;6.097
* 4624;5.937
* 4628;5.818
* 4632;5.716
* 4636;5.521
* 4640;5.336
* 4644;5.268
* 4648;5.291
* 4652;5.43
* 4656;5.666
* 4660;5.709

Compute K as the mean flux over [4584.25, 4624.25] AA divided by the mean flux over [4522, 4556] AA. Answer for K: 1.07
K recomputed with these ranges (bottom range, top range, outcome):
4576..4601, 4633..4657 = 0.96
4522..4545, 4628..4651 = 1.02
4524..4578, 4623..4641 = 1.01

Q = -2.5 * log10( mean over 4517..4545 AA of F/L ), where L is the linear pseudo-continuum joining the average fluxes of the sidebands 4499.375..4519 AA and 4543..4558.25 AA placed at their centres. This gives 0.06 mag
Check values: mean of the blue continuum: 5.73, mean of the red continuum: 5.74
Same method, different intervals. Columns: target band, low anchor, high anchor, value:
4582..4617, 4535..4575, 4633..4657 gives -0.05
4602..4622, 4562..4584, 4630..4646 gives -0.09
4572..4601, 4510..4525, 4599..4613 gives 0.05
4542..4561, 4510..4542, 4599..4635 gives -0.03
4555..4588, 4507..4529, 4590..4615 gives 0.00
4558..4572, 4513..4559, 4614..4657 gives -0.06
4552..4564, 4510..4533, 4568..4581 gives -0.07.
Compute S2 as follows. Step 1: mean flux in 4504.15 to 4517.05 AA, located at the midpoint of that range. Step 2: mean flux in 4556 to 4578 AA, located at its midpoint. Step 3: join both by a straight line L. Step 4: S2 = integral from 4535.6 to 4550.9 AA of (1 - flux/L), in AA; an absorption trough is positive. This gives 0.72 AA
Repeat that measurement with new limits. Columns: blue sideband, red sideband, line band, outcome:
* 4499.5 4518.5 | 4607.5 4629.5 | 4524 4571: 1.7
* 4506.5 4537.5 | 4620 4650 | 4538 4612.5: -2.7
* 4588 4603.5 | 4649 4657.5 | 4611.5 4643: -1.2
